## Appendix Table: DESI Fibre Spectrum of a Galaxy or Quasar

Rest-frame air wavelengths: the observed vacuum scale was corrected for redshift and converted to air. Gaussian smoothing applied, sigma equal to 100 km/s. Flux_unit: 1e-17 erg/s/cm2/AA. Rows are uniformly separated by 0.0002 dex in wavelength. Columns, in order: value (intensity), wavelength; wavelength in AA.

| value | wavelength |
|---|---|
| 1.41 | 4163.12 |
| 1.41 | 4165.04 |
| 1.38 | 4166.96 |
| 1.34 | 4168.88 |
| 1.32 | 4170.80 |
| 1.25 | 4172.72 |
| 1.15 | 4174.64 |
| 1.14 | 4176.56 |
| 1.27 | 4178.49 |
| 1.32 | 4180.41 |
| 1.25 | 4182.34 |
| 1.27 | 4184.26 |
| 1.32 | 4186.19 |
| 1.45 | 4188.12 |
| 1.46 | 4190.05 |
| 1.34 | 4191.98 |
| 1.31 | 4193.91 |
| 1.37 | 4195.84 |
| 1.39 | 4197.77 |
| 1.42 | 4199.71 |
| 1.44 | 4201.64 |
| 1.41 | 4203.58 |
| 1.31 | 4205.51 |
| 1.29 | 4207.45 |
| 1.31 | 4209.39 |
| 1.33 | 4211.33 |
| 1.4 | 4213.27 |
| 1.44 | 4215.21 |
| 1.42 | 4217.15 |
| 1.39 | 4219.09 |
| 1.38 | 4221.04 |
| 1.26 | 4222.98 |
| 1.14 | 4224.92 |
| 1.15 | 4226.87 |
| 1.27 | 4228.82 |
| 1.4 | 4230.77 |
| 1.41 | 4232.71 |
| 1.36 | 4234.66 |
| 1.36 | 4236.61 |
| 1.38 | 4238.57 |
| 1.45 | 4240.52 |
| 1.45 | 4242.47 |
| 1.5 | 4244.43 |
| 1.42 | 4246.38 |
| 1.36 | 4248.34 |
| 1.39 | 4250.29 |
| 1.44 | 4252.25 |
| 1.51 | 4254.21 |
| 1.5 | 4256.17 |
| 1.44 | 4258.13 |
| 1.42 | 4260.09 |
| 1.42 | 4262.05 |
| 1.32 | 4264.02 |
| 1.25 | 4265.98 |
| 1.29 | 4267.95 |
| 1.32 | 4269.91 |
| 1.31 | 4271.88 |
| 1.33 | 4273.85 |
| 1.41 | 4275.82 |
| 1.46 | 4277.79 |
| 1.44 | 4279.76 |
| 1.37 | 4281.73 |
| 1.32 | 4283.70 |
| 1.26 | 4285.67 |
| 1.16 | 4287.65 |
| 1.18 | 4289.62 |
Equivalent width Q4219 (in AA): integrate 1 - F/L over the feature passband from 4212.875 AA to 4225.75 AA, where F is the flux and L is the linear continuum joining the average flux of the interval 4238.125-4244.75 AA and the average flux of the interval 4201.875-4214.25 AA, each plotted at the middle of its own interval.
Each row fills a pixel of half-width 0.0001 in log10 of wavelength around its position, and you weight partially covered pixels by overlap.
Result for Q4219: 0.30 AA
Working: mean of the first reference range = 1.35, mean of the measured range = 1.35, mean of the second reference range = 1.44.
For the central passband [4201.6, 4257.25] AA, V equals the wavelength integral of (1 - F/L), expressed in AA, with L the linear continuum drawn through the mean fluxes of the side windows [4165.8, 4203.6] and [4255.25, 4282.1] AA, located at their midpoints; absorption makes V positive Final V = -0.8 AA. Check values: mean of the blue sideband 1.33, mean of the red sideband 1.38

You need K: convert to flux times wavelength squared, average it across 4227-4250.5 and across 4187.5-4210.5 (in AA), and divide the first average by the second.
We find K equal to 1.03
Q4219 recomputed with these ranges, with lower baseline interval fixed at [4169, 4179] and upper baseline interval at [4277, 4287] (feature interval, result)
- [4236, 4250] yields -1.1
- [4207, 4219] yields -0.8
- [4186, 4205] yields -2.0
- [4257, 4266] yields -0.3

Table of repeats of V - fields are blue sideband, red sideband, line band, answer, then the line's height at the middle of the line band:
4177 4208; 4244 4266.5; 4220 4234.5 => 1.0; 1.39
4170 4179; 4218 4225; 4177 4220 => -3.0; 1.27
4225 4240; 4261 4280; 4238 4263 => -1.9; 1.34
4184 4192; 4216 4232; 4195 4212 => -0.2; 1.35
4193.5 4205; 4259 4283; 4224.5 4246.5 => 0.2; 1.38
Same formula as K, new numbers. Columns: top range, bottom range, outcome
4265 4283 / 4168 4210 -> 1.06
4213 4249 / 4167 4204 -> 1.05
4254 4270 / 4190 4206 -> 1.03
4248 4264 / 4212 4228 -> 1.10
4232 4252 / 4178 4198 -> 1.08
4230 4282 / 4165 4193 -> 1.11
